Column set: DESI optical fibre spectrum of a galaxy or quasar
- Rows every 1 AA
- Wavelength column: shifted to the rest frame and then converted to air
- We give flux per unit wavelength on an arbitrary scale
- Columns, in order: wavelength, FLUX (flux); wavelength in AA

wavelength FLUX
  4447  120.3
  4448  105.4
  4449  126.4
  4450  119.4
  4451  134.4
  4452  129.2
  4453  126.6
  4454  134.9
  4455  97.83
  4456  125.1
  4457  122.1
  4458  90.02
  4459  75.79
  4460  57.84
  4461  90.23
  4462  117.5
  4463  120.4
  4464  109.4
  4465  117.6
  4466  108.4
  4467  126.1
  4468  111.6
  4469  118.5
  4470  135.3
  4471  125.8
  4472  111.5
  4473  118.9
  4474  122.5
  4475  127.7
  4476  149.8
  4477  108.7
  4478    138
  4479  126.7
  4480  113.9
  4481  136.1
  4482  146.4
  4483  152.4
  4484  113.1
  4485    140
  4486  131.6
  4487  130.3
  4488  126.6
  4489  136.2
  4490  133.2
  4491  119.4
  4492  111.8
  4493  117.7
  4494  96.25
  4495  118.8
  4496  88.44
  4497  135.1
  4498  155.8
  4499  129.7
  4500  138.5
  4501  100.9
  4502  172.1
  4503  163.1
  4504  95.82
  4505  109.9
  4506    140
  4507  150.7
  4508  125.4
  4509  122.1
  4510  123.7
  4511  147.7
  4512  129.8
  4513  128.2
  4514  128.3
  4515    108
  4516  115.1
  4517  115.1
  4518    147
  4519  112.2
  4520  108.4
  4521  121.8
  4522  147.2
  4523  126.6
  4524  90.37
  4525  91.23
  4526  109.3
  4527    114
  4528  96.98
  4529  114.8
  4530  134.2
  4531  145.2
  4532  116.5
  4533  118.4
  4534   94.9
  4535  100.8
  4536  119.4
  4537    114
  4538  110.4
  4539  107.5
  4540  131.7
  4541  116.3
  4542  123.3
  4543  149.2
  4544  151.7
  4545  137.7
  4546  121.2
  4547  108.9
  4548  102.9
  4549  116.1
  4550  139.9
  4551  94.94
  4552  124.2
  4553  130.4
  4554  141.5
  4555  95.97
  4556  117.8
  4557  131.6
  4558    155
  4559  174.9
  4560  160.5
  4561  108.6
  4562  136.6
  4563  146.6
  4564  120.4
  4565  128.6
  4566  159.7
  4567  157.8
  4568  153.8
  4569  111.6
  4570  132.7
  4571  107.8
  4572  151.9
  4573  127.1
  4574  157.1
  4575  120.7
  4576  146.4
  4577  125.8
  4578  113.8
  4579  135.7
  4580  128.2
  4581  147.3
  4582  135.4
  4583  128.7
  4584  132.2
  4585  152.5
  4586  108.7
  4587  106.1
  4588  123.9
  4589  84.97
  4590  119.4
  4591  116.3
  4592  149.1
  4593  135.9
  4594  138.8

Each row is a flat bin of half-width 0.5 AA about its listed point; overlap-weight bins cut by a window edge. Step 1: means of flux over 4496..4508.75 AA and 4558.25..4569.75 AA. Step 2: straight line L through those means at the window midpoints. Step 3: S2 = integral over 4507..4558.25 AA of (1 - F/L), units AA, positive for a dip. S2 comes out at 6.0 AA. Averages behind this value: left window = 133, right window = 142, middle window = 121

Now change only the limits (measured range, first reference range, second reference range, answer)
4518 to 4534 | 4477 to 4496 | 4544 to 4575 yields 1.5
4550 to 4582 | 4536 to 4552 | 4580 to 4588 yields -2.0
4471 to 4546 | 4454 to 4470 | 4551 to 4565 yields -3.1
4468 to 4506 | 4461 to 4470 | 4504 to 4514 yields -1.5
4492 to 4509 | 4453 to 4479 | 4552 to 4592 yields -0.9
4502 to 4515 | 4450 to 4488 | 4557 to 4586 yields -0.5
